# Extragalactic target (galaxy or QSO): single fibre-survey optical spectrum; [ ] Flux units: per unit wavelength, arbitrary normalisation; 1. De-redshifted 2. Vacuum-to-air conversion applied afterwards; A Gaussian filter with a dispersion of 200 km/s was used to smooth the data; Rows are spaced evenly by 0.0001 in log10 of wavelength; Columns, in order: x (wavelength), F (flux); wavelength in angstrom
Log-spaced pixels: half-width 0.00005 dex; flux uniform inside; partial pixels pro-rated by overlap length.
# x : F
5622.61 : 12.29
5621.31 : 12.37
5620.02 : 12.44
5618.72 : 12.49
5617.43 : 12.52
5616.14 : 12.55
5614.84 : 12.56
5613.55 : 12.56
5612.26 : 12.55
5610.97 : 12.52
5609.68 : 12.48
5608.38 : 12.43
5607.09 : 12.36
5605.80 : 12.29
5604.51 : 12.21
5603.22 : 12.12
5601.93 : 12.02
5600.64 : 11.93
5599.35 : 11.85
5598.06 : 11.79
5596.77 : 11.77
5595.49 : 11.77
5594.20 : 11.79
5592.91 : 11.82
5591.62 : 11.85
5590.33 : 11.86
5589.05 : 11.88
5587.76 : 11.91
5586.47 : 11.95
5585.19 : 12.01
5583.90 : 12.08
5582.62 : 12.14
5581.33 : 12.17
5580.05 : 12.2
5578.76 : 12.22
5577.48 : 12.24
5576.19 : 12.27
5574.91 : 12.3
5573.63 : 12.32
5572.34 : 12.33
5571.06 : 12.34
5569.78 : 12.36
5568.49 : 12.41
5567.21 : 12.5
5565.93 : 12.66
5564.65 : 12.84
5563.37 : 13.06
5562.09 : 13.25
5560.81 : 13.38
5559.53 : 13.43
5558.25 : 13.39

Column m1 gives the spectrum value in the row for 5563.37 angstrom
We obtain 13.06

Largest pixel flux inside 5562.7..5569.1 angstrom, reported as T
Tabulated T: 13.06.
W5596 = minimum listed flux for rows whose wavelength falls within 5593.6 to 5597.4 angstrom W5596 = 11.77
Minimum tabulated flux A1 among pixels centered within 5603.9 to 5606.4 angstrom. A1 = 12.21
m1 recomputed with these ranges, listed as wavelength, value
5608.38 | 12.43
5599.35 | 11.85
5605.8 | 12.29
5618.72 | 12.49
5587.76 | 11.91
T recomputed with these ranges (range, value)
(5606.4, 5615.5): 12.56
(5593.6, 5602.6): 12.02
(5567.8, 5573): 12.41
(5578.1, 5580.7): 12.22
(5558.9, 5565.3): 13.43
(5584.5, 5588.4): 12.01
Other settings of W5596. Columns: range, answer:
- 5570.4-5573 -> 12.33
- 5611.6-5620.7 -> 12.44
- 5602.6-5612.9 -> 12.12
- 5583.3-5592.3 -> 11.85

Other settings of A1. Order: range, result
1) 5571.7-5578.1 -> 12.24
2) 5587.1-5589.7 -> 11.88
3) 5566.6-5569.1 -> 12.41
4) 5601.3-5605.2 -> 12.02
